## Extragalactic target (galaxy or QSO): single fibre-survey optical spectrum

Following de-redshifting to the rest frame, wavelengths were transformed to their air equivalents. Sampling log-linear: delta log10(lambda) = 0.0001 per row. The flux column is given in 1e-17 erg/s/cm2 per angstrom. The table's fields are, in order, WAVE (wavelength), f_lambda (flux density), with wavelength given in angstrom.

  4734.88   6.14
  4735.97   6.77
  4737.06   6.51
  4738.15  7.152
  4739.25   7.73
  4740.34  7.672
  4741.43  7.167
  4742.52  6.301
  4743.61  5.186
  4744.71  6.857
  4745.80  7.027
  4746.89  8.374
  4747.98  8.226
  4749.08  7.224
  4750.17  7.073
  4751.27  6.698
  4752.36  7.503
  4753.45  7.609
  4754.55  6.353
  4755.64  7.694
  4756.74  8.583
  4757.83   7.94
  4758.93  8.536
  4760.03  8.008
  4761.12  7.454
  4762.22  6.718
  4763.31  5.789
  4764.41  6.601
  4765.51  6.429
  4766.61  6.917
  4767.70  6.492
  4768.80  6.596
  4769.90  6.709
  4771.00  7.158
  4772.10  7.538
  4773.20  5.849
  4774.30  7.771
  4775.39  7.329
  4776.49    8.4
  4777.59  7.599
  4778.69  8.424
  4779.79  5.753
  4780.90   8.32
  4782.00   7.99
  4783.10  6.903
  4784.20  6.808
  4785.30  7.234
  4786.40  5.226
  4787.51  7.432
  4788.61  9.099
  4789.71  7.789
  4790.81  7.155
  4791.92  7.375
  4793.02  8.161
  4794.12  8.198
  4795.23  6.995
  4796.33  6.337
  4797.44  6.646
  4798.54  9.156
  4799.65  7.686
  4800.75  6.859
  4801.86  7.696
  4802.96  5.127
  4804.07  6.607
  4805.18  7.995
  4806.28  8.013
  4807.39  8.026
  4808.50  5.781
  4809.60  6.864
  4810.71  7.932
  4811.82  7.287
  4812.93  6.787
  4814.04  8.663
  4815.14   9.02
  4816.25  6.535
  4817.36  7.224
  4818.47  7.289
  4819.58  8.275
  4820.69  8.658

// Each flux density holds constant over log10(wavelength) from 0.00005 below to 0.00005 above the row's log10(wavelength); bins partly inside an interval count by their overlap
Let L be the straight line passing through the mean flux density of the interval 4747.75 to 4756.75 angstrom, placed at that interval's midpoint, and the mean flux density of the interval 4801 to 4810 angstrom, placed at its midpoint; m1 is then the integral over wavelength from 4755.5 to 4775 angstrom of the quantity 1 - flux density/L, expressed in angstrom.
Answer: 0.3 angstrom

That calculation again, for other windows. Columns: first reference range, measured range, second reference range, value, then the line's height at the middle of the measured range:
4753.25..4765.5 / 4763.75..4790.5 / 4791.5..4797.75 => 0.5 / 7.32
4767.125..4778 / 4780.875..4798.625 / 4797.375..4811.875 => -0.4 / 7.22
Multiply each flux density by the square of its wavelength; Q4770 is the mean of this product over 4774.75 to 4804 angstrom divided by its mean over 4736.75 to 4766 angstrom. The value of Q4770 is 1.0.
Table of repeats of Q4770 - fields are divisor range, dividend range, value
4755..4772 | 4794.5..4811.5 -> 1.02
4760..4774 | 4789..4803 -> 1.11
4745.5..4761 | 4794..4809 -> 0.96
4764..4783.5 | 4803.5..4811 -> 1.03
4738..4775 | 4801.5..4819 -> 1.05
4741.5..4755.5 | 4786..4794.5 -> 1.09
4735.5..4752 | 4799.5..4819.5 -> 1.06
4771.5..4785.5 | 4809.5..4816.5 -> 1.05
